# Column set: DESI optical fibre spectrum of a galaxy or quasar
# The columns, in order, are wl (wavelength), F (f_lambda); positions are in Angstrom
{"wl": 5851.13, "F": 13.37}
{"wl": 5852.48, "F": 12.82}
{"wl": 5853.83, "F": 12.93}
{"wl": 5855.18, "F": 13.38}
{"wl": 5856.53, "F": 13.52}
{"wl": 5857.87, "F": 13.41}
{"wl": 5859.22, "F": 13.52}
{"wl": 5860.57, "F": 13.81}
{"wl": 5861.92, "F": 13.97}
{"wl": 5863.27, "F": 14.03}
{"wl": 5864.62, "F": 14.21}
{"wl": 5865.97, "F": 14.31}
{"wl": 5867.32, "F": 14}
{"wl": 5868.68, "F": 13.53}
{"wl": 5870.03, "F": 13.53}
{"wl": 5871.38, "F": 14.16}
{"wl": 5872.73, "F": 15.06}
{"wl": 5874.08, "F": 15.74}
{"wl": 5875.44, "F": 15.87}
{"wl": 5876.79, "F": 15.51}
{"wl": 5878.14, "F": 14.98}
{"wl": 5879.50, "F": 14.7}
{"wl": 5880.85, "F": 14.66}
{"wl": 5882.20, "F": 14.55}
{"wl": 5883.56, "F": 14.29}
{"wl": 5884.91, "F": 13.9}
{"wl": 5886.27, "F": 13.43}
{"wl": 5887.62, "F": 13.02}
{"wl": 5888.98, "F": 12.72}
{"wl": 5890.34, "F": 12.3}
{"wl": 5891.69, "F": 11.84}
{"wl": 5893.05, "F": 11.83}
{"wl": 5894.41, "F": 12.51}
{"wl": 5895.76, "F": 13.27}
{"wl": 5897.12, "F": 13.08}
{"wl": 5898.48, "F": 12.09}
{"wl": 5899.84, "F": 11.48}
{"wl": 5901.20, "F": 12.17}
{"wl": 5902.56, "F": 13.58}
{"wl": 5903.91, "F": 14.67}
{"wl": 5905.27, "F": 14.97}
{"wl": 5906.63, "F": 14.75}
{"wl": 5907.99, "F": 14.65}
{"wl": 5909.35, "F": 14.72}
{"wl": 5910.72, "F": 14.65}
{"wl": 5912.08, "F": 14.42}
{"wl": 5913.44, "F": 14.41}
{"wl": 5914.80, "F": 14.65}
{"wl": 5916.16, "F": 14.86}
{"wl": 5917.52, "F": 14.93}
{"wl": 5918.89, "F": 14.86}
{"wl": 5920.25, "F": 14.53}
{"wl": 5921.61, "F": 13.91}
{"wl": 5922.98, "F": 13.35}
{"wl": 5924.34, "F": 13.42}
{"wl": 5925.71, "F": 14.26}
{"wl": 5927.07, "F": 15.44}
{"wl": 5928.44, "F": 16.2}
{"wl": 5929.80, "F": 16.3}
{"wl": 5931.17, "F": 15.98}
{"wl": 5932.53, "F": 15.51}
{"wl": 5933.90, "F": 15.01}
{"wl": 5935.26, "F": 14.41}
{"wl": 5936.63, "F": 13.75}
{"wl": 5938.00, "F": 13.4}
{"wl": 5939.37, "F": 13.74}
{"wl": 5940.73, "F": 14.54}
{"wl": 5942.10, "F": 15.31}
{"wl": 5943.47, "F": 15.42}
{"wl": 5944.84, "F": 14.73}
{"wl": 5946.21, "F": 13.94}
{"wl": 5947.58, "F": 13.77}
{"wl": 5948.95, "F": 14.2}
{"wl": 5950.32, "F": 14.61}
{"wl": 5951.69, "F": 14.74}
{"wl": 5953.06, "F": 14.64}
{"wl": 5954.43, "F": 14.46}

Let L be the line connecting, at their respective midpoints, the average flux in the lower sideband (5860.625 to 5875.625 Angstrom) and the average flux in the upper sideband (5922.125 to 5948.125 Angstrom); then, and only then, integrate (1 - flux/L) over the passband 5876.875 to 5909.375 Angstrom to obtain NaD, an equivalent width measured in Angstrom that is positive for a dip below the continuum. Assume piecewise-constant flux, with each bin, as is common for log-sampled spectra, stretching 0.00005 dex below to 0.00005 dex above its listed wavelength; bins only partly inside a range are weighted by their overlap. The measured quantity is 2.1 Angstrom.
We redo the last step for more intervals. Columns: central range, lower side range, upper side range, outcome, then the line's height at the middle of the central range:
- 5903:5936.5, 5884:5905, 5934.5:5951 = -2.8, 13.6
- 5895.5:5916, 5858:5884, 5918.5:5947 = 1.0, 14.6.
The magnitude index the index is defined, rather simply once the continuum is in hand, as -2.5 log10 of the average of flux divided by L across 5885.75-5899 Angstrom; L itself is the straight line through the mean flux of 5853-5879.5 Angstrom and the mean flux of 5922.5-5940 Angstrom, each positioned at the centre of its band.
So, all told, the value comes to 0.14 mag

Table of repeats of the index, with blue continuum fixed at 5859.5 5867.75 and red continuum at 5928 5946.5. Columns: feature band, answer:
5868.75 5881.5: -0.05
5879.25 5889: 0.02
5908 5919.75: -0.01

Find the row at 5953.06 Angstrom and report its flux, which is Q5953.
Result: 14.64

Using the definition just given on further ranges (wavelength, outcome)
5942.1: 15.31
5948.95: 14.2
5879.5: 14.7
